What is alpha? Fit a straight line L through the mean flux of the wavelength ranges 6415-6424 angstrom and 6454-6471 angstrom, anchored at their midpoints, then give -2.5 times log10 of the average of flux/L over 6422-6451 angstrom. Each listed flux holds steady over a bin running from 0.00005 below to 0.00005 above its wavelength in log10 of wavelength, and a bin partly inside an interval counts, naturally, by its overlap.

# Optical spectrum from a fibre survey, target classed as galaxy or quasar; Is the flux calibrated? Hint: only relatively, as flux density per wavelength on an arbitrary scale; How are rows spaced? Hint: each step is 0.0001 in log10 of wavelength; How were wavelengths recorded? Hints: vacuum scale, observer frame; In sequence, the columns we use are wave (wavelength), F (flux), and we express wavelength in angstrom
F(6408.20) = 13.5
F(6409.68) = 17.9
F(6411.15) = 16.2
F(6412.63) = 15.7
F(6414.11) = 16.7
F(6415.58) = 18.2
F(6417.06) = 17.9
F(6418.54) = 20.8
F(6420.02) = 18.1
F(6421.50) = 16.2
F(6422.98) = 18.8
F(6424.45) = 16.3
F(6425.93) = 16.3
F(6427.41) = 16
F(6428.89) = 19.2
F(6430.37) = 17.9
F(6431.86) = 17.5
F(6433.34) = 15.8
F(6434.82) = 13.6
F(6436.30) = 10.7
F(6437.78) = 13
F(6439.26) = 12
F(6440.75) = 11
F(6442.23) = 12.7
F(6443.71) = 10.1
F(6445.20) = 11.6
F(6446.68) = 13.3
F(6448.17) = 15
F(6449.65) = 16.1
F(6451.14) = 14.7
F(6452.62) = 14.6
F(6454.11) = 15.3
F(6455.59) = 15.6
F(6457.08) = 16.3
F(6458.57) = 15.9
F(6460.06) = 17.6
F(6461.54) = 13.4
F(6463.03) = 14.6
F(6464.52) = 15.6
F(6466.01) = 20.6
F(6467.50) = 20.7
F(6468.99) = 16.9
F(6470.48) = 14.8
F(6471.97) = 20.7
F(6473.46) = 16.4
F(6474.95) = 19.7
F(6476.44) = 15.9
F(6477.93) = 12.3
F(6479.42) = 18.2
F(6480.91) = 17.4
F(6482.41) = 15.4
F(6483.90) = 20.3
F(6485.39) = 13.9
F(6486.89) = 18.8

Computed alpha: 0.20 mag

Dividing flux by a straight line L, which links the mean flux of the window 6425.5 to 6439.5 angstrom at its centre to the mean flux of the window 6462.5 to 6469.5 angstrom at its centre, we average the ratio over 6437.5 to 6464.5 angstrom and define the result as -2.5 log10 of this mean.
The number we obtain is 0.18 mag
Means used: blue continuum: 15.3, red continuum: 17.8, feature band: 14.1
